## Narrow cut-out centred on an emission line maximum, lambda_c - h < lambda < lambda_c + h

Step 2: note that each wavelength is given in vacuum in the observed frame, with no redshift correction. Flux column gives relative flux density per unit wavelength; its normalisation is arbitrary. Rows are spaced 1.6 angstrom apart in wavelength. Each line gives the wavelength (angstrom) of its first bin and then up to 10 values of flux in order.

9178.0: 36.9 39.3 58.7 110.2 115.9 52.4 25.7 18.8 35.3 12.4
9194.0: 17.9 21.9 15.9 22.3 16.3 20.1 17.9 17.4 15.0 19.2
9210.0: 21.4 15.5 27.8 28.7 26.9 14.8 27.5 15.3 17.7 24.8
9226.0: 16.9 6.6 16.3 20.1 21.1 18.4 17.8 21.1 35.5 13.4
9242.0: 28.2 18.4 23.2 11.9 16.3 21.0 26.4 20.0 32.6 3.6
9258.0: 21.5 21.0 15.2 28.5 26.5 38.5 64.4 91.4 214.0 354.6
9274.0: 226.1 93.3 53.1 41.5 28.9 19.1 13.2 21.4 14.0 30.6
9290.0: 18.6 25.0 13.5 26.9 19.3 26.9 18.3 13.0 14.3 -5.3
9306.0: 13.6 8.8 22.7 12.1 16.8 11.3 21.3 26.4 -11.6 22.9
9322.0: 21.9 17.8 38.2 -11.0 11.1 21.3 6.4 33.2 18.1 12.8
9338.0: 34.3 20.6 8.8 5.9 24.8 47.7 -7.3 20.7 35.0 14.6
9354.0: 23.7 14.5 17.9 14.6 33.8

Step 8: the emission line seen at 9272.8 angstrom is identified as [O III]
